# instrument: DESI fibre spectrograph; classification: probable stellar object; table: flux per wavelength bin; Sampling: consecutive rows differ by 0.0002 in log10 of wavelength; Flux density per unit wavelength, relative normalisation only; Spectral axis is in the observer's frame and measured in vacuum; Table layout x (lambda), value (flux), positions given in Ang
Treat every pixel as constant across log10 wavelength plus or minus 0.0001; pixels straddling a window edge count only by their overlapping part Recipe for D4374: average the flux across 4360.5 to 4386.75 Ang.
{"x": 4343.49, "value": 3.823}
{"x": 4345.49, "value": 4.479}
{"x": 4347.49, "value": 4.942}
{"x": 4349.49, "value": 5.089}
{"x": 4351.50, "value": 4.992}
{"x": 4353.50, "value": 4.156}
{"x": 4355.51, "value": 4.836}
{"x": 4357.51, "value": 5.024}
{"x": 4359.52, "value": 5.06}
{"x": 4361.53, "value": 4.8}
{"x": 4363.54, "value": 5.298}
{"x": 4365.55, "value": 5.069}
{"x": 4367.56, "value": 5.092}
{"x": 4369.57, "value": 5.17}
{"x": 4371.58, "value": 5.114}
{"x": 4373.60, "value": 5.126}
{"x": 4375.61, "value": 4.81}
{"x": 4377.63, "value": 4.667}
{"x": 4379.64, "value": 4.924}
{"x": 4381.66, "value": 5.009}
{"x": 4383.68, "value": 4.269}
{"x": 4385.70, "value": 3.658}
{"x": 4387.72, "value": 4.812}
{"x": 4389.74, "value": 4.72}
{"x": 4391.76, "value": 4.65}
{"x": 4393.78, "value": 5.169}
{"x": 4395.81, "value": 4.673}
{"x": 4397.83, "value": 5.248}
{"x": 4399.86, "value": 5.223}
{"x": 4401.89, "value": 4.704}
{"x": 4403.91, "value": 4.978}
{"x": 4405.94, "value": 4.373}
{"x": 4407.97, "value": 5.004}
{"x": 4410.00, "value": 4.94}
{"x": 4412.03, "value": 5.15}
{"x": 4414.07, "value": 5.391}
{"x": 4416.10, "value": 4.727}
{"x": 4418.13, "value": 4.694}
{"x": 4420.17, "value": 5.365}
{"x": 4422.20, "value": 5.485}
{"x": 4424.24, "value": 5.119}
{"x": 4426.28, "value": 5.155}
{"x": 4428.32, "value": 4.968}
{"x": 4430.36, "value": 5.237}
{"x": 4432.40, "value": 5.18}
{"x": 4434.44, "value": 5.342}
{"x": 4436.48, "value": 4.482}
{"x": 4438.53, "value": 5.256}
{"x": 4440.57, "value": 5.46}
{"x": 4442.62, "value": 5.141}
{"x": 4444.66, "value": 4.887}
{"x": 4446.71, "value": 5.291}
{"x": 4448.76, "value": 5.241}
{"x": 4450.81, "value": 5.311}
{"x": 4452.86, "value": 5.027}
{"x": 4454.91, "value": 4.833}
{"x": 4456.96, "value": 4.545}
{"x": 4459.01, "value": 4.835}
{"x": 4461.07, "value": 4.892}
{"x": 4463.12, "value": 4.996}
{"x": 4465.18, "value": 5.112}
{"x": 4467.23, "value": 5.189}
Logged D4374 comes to 4.85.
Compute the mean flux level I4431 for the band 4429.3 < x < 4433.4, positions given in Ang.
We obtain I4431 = 5.21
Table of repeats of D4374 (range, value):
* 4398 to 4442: 5.06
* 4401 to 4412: 4.84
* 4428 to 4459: 5.08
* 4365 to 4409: 4.84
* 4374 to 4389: 4.62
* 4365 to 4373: 5.11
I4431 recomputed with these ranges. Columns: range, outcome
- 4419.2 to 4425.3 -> 5.32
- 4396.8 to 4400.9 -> 5.23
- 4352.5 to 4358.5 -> 4.67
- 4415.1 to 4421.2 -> 4.94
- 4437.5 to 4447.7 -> 5.21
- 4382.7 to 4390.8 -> 4.37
